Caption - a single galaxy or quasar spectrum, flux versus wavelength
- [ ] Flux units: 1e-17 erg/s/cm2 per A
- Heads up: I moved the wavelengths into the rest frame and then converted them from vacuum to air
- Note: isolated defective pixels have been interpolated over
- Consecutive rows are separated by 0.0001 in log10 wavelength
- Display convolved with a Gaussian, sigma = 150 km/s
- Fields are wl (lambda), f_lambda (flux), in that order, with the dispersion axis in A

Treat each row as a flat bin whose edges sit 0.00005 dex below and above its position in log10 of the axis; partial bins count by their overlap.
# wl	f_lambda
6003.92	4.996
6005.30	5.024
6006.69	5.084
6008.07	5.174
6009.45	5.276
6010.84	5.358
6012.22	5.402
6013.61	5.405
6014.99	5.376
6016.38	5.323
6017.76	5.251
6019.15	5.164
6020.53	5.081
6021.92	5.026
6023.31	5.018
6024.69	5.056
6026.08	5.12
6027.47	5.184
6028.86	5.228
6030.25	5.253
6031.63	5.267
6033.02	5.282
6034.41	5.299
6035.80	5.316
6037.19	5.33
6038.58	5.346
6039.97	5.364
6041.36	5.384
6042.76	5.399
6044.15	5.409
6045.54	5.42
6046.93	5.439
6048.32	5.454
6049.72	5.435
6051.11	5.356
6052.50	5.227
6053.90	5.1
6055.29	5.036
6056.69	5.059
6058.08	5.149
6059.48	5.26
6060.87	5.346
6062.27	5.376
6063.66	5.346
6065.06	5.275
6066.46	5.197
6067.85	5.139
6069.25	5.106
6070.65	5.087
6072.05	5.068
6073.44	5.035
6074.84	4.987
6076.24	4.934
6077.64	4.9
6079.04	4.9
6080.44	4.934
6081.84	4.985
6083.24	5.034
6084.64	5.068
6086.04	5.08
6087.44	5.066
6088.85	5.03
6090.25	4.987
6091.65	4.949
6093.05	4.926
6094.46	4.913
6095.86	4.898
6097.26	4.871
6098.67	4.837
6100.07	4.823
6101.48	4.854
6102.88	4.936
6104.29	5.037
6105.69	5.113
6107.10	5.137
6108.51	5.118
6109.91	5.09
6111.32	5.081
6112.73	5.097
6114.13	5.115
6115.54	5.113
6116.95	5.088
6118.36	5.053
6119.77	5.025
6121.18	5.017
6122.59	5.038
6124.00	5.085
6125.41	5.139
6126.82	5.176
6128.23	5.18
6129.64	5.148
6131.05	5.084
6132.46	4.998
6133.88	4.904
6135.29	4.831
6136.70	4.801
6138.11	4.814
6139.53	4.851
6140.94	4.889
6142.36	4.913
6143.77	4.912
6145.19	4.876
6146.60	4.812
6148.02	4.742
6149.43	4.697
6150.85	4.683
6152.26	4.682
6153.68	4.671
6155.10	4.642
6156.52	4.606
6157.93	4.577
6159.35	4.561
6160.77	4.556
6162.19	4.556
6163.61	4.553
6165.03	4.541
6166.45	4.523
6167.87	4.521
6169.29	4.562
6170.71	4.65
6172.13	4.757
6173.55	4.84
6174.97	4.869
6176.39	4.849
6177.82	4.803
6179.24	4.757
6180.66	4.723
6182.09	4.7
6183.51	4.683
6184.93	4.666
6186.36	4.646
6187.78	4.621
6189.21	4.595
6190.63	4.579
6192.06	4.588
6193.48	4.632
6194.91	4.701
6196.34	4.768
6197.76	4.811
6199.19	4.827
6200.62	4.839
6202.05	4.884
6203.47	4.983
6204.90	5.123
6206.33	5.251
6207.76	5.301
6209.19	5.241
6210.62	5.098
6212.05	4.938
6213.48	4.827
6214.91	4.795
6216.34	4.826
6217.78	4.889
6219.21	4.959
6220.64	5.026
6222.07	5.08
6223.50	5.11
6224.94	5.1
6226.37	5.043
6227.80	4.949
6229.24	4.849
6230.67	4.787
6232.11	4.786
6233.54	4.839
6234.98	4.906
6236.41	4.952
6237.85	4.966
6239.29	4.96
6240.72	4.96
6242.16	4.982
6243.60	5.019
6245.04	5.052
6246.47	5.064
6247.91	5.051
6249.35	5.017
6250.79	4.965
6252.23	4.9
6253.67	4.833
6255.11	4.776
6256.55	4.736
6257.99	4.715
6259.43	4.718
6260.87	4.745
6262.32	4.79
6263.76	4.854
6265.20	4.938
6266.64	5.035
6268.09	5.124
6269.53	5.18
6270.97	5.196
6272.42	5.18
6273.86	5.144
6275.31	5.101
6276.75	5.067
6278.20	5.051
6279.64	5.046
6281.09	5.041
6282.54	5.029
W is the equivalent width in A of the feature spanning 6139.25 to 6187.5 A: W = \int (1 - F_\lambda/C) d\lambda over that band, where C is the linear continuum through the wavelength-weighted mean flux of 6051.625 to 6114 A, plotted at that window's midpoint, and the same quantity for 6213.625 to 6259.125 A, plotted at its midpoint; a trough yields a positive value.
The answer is 2.8 A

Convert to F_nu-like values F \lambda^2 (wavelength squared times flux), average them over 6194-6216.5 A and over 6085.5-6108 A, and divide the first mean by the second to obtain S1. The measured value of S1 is 1.0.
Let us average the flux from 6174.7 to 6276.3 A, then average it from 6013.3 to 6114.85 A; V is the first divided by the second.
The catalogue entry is 0.95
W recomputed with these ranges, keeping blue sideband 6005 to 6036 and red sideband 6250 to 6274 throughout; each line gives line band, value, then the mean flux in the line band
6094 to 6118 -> 0.5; 5.01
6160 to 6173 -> 1.2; 4.58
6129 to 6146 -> 0.5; 4.92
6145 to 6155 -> 0.7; 4.73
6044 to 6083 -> -0.1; 5.17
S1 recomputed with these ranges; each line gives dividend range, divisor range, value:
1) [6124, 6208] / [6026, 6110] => 0.96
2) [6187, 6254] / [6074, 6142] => 1.02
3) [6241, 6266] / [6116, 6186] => 1.05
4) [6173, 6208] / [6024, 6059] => 0.95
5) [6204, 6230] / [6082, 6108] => 1.05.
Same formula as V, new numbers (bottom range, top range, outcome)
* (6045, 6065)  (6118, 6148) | 0.94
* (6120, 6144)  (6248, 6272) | 0.98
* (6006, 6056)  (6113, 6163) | 0.93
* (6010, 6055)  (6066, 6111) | 0.95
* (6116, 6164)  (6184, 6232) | 1.01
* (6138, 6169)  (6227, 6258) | 1.05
